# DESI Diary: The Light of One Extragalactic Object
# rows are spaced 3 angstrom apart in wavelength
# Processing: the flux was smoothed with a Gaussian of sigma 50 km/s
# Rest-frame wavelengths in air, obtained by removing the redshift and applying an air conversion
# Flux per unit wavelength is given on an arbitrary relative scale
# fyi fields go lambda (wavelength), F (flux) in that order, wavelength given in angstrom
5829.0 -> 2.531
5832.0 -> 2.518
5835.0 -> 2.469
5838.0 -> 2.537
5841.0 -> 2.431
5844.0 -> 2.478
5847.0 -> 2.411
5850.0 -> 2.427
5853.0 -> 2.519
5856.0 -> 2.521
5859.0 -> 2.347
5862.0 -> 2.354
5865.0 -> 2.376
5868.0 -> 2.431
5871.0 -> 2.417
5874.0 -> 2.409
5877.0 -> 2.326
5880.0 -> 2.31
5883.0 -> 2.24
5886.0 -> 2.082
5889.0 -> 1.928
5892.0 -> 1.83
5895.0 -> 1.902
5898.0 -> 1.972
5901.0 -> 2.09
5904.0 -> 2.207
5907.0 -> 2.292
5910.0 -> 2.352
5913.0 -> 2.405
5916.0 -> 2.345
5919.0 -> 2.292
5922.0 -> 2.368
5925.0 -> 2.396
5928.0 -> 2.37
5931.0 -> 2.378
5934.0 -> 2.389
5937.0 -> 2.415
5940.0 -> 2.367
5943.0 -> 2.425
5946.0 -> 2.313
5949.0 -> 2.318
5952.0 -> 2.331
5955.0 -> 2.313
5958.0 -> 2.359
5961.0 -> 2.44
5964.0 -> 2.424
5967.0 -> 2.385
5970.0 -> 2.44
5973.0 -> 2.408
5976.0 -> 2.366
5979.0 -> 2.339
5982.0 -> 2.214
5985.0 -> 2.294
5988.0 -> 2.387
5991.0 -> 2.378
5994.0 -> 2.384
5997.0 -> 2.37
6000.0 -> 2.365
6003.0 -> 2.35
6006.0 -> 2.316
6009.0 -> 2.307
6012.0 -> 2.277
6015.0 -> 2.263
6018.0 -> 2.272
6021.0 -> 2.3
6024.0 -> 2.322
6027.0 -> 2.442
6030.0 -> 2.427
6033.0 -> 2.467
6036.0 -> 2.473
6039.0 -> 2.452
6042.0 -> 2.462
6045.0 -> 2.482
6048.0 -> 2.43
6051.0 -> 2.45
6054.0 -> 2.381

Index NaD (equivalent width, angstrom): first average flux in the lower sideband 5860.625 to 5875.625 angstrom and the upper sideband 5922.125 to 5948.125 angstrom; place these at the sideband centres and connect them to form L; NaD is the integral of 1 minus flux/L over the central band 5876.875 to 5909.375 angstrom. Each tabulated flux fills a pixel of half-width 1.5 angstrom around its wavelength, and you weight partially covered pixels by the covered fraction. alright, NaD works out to 3.9 angstrom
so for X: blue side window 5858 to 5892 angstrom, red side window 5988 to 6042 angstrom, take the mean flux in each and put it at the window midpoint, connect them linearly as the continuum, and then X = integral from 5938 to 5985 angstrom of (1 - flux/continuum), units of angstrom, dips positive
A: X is -0.6 angstrom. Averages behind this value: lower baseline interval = 2.27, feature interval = 2.36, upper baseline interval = 2.37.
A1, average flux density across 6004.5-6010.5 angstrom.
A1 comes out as 2.31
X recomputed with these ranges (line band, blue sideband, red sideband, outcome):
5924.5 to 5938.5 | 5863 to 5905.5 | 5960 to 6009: -0.8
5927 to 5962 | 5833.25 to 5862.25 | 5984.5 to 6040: 0.5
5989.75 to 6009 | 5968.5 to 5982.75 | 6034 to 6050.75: 0.3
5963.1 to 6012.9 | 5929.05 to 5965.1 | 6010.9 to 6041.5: 0.4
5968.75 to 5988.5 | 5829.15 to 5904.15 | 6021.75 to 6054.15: 0.4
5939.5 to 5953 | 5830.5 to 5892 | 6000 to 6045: 0.1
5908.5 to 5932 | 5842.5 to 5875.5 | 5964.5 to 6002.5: 0.3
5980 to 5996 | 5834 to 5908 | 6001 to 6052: 0.2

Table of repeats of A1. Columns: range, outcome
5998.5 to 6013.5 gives 2.32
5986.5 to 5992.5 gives 2.38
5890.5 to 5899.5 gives 1.9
